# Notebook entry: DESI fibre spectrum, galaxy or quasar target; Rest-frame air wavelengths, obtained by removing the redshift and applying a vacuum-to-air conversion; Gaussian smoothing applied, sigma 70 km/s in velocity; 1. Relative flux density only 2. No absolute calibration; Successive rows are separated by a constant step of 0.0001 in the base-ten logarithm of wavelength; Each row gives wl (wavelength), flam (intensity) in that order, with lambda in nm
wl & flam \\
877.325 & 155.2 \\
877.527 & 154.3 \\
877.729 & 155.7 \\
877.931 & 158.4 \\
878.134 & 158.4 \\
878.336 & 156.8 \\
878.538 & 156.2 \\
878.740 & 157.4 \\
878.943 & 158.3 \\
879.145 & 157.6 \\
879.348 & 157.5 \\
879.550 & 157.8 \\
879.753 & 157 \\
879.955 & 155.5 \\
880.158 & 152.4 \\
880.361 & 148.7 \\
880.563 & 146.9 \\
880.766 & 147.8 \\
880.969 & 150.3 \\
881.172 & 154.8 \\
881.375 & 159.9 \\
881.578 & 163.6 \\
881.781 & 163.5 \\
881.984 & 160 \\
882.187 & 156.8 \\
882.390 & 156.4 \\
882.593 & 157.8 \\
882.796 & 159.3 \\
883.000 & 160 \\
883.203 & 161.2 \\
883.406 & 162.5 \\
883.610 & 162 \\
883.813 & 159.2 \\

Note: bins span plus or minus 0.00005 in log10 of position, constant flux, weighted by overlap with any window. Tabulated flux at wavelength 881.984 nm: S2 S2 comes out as 160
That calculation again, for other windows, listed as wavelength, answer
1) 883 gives 160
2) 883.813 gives 159.2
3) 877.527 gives 154.3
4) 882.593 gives 157.8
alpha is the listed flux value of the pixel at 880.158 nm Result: 152.4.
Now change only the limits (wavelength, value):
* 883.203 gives 161.2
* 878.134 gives 158.4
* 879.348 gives 157.5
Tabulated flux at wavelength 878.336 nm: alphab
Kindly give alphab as 156.8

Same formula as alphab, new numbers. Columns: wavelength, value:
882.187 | 156.8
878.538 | 156.2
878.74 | 157.4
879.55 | 157.8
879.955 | 155.5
